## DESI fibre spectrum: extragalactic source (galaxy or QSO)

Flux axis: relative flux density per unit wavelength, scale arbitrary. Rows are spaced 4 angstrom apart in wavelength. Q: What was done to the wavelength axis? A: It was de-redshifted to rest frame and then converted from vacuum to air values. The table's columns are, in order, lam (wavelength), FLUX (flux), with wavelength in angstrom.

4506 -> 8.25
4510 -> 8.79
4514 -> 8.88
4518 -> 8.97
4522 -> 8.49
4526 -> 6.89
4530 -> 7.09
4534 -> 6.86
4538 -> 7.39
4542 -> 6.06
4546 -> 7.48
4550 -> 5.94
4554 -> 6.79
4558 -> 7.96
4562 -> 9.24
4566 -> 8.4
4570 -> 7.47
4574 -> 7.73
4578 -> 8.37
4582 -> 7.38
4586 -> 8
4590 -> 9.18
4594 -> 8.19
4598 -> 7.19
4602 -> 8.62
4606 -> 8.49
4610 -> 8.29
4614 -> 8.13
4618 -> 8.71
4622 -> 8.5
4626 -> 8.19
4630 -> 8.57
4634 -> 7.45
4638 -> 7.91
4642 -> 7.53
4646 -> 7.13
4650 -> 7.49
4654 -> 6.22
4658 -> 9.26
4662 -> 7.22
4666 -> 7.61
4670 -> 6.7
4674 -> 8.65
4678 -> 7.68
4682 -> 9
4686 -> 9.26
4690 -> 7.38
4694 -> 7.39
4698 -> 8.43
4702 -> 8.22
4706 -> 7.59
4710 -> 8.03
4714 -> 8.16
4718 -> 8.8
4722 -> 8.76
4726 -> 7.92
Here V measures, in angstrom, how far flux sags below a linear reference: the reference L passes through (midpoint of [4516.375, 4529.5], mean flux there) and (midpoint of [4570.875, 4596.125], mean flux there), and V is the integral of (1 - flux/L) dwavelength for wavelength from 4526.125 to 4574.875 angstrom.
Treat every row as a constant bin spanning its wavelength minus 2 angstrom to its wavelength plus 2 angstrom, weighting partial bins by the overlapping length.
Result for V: 4.2 angstrom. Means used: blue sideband 7.97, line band 7.34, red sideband 8.11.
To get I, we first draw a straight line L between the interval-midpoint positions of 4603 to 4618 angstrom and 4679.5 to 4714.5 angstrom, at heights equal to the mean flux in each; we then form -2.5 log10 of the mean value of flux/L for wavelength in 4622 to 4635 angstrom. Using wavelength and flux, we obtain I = 0.02 mag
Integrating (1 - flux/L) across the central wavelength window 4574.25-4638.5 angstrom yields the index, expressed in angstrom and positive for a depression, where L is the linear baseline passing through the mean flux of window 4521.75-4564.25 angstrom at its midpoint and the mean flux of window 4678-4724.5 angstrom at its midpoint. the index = -4.6 angstrom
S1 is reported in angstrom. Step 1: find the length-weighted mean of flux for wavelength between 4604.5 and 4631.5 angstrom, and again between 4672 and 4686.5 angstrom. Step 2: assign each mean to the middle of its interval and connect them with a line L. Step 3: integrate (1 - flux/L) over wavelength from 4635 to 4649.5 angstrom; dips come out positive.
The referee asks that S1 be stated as 1.6 angstrom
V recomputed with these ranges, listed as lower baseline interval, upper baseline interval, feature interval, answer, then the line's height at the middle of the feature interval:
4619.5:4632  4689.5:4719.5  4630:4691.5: 3.3 angstrom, 8.25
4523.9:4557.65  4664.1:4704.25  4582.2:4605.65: -2.8 angstrom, 7.3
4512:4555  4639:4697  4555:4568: -1.7 angstrom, 7.45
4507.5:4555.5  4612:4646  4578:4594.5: -0.8 angstrom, 7.81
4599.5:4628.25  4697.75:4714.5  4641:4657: 2.1 angstrom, 8.26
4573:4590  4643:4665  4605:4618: -0.9 angstrom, 7.8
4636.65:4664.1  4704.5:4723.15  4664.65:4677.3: 0.2 angstrom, 7.77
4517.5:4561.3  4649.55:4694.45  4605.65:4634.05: -2.7 angstrom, 7.62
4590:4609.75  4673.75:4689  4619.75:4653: 2.3 angstrom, 8.39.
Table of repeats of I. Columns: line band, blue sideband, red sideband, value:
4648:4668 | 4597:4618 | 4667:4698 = 0.07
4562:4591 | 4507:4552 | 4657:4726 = -0.06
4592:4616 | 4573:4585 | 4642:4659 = -0.06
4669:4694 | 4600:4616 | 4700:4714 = 0.00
